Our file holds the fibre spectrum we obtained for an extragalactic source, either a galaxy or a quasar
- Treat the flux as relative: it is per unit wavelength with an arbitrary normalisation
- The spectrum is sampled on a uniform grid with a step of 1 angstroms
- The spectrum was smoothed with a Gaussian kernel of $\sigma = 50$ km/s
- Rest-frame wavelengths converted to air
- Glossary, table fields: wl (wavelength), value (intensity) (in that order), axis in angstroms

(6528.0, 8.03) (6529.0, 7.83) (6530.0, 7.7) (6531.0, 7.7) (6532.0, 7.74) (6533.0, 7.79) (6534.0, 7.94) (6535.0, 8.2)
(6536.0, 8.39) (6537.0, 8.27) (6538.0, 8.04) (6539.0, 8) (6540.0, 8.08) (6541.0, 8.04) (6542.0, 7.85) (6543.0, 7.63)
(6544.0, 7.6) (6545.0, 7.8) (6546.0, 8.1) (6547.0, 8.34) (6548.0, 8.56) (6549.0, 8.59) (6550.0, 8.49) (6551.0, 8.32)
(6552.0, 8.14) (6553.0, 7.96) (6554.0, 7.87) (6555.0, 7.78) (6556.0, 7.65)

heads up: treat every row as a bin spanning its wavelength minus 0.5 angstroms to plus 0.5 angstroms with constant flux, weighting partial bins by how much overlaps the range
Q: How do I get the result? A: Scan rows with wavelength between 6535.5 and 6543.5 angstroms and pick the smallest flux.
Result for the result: 7.63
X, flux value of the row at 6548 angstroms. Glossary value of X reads 8.56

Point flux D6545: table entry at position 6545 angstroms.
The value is 7.8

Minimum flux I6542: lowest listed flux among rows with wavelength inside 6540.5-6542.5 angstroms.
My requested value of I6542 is 7.85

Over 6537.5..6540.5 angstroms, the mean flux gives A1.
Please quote 8.04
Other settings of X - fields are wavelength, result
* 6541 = 8.04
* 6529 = 7.83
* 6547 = 8.34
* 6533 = 7.79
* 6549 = 8.59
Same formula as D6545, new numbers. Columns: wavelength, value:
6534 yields 7.94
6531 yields 7.7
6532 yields 7.74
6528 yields 8.03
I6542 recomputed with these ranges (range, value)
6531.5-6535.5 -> 7.74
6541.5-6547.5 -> 7.6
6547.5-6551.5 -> 8.32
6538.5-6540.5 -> 8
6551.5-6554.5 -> 7.87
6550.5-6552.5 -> 8.14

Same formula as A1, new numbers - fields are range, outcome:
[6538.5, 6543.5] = 7.92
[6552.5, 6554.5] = 7.92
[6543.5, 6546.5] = 7.83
